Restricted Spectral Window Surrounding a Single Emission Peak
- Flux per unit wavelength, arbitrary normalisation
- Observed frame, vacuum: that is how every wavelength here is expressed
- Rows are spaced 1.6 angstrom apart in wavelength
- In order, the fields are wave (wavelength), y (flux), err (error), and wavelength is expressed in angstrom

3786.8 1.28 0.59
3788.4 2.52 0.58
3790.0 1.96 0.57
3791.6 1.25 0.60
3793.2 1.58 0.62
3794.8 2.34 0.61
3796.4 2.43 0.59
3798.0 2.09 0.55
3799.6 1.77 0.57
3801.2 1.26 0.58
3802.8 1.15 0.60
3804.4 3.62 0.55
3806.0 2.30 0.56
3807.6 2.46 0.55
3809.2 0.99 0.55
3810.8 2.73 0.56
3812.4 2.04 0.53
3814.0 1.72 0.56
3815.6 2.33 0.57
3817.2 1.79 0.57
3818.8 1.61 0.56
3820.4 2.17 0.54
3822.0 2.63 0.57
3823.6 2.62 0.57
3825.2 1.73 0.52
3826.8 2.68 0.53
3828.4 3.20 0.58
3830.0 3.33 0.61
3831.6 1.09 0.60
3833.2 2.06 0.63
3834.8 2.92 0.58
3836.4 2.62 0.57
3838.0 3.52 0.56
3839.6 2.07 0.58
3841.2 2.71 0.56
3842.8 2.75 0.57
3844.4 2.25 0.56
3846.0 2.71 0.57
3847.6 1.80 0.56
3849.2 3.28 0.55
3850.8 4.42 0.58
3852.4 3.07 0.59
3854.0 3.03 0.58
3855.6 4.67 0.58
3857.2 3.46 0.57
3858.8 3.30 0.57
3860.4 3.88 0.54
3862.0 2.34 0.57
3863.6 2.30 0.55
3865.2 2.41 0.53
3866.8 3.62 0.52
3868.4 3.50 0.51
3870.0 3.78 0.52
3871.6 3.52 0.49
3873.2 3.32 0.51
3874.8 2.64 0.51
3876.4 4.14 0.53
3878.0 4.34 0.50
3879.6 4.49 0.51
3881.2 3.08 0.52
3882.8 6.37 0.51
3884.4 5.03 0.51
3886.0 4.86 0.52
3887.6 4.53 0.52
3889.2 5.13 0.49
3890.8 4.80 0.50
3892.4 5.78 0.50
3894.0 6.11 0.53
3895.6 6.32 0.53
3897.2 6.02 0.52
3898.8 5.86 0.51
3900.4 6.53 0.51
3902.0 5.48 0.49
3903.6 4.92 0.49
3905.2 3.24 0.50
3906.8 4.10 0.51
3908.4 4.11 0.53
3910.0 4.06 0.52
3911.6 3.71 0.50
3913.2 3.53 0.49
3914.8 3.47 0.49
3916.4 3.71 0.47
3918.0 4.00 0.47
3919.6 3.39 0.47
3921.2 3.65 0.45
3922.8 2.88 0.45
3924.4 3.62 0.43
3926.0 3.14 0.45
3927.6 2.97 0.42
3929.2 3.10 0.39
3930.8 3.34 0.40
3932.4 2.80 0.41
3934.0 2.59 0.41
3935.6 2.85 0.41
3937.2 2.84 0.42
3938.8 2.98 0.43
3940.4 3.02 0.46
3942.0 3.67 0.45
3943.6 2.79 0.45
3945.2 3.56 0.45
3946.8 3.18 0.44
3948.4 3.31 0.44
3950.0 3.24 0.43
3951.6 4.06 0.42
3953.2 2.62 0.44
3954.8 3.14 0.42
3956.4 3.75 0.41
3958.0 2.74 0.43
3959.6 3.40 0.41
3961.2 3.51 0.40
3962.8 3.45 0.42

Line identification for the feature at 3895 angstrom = Ly-alpha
